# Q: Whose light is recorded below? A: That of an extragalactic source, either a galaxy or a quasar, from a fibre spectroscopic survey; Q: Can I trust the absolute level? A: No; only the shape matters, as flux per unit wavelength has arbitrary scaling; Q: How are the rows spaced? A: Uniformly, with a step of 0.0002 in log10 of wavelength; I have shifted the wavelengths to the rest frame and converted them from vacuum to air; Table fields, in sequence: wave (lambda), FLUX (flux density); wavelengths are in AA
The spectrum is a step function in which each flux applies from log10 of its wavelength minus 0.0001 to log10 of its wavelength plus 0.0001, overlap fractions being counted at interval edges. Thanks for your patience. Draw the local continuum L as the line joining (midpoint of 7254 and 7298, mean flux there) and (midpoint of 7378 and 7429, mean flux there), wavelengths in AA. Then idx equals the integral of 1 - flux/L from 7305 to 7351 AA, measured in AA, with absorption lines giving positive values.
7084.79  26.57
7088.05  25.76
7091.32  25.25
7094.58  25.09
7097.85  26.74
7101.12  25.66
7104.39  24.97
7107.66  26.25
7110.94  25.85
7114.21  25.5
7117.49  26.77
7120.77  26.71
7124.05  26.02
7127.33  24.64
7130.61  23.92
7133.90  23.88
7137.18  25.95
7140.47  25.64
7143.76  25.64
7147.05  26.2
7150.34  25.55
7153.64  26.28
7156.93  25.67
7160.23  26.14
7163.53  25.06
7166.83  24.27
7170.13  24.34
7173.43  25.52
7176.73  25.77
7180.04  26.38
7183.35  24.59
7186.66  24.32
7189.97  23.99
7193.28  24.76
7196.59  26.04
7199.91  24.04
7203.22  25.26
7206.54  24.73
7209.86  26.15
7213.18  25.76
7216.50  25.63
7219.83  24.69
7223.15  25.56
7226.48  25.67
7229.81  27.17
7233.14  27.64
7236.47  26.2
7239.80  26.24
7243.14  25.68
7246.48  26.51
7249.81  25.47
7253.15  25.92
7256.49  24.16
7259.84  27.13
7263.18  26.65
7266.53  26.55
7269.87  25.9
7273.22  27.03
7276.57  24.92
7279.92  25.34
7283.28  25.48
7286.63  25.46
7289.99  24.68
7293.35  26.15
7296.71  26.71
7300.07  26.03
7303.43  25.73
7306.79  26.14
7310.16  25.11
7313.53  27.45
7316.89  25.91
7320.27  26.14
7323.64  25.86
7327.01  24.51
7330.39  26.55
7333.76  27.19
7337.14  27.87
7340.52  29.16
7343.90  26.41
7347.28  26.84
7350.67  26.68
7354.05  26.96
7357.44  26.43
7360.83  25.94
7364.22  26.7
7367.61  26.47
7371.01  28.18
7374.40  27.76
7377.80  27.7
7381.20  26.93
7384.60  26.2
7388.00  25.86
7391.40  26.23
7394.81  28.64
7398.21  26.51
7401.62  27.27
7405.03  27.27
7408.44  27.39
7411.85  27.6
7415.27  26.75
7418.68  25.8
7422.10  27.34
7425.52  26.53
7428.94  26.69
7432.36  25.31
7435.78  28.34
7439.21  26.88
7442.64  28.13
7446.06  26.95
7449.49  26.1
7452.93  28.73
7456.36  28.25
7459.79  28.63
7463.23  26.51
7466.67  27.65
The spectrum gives -0.5 AA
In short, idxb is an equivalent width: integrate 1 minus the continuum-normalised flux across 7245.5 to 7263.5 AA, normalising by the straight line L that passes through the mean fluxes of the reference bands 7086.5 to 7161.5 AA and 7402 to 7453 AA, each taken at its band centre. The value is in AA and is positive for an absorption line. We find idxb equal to 0.2 AA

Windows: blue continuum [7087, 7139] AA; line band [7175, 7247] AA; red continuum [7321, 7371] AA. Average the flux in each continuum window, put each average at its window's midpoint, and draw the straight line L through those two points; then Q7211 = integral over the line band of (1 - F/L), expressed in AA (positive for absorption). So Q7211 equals 1.3 AA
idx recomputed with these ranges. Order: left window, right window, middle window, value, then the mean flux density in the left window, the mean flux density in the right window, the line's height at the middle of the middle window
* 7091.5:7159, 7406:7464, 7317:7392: 0.1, 25.6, 27.2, 26.8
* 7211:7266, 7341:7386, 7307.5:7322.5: 0.2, 26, 26.9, 26.6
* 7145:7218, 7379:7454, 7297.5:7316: 0.1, 25.3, 27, 26.2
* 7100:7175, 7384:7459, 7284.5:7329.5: 1.0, 25.5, 27.1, 26.4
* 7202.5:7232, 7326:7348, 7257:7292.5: 0.6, 25.7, 27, 26.3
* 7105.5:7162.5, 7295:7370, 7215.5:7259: 0.3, 25.7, 26.5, 26.1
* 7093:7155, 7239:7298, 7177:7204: 0.8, 25.6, 25.9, 25.7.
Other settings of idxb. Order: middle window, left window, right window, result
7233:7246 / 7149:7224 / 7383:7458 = -0.3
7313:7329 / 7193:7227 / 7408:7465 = 0.2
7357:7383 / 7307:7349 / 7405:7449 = -0.3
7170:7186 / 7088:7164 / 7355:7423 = 0.3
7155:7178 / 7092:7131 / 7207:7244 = 0.5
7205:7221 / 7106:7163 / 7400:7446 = 0.4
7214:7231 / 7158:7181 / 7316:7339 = 0.0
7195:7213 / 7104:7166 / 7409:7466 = 0.5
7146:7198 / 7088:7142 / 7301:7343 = 1.0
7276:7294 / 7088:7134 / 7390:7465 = 0.8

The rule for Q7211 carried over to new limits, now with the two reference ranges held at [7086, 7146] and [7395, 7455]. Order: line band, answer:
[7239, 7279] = 0.43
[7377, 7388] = 0.07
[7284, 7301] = 0.43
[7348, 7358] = 0.00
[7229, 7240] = -0.30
